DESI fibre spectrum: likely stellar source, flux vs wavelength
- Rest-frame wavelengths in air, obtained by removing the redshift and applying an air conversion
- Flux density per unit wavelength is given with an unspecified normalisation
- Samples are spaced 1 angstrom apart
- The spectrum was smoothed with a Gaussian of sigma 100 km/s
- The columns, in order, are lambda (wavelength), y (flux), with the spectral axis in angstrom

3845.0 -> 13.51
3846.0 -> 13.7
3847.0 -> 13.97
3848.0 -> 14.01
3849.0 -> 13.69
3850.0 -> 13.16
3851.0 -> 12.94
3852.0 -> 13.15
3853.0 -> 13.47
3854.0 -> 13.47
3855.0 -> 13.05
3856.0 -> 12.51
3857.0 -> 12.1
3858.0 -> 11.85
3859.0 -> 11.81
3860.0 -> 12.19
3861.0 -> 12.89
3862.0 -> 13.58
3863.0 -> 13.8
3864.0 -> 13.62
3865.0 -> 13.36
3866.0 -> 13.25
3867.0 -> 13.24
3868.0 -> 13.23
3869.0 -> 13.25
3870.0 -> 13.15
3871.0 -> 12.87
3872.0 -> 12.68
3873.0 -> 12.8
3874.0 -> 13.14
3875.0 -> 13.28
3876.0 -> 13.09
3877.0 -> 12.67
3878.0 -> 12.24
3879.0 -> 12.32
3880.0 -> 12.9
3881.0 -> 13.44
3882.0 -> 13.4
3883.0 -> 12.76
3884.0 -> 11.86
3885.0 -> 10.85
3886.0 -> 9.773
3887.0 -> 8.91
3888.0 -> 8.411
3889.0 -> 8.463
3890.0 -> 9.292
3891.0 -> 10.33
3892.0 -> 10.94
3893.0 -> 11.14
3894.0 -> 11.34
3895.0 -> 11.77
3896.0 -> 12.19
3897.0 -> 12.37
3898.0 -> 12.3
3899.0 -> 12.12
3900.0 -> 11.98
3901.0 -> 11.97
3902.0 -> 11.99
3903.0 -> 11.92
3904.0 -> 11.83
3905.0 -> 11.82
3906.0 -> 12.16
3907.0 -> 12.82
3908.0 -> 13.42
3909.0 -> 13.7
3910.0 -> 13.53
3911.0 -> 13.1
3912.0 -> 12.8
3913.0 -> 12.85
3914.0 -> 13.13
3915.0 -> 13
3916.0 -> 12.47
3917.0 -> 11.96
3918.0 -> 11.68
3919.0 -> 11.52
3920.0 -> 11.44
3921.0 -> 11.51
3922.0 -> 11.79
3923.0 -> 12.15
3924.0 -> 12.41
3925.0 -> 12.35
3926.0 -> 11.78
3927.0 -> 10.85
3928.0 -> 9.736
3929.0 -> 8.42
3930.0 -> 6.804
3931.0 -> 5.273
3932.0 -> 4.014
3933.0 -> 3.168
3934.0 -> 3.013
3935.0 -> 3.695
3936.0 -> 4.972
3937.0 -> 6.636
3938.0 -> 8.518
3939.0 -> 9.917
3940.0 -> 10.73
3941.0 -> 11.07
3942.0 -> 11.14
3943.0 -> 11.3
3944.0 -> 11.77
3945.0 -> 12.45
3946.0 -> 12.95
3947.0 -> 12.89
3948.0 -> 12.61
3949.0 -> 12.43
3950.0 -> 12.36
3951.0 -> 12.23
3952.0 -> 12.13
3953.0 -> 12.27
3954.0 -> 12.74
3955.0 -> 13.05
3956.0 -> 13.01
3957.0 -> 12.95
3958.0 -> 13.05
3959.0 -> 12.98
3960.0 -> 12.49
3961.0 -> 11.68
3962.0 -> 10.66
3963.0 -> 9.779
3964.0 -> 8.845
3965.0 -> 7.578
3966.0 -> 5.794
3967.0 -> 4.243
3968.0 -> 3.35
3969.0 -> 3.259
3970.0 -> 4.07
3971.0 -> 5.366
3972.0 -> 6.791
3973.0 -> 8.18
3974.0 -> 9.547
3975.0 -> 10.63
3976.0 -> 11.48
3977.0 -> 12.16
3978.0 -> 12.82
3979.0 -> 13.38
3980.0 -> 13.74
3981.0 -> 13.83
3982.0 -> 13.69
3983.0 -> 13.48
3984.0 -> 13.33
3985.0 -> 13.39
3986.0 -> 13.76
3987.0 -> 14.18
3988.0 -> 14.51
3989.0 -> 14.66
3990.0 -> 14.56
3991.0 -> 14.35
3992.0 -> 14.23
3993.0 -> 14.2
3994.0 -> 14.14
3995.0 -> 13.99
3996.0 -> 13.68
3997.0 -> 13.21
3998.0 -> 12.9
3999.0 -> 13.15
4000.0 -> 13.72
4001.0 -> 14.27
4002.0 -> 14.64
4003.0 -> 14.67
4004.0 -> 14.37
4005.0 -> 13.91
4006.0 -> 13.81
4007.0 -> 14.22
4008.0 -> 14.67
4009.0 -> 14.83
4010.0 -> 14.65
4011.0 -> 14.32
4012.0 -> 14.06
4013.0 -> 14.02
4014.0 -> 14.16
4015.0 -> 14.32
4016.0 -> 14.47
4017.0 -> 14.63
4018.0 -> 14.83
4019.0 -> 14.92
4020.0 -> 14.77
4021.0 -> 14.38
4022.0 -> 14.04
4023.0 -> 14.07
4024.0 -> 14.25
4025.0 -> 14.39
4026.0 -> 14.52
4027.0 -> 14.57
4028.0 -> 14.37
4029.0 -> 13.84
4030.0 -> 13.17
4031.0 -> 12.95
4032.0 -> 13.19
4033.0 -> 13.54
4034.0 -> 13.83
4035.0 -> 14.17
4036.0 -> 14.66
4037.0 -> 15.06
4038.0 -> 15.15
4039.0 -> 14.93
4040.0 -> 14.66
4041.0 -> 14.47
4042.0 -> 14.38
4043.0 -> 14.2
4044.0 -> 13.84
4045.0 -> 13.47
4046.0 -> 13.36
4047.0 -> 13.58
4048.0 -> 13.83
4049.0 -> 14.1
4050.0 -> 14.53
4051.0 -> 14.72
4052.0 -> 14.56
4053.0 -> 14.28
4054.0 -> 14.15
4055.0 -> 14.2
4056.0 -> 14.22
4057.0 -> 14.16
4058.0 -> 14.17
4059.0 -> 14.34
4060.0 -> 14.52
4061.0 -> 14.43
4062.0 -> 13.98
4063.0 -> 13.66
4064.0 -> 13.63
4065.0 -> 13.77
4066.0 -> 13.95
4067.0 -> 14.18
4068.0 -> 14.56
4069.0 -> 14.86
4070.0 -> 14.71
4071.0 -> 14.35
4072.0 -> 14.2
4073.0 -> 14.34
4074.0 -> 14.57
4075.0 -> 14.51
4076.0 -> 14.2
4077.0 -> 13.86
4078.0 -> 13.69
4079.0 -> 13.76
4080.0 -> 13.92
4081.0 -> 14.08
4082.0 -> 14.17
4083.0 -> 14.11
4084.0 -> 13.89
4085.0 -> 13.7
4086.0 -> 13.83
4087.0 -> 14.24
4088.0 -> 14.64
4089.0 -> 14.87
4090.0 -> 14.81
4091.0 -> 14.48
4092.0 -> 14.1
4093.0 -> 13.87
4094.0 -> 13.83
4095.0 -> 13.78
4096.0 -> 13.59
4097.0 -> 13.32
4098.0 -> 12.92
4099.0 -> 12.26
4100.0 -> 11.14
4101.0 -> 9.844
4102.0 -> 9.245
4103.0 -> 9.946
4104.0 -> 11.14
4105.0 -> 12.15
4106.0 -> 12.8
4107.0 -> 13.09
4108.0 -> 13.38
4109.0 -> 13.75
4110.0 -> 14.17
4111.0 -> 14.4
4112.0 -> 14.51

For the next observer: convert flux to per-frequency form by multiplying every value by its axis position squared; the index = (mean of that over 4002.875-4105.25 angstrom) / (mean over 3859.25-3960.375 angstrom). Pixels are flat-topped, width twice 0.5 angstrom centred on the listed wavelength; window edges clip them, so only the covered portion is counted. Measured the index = 1.31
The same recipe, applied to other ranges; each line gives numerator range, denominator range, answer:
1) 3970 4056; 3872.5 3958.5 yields 1.28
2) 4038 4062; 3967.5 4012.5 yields 1.17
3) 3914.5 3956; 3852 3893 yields 0.87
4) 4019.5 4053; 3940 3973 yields 1.44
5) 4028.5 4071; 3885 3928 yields 1.30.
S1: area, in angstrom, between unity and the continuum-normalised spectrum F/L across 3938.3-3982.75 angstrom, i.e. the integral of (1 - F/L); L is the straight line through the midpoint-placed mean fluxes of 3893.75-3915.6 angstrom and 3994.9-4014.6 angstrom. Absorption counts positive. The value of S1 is 8.9 angstrom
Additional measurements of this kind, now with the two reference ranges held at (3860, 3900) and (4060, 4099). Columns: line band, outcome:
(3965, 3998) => 4.7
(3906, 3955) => 7.1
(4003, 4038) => -2.0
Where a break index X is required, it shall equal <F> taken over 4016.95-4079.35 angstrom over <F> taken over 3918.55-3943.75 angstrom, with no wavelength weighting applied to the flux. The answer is 1.58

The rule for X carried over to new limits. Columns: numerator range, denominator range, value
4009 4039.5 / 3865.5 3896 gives 1.20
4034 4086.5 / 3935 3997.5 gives 1.27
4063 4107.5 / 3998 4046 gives 0.95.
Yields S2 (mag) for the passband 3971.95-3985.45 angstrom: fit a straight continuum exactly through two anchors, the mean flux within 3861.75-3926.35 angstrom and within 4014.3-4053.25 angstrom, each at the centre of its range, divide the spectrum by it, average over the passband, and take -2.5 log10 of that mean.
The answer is 0.12 mag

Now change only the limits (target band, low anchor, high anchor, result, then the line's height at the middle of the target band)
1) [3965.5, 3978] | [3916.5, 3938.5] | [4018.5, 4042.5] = 0.467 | 11.1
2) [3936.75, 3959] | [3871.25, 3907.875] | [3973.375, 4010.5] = 0.090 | 12.8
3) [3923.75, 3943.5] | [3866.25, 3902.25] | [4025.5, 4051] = 0.462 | 12.6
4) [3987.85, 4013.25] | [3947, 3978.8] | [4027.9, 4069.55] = -0.191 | 11.9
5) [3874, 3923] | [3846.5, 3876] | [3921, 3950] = -0.064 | 11.3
